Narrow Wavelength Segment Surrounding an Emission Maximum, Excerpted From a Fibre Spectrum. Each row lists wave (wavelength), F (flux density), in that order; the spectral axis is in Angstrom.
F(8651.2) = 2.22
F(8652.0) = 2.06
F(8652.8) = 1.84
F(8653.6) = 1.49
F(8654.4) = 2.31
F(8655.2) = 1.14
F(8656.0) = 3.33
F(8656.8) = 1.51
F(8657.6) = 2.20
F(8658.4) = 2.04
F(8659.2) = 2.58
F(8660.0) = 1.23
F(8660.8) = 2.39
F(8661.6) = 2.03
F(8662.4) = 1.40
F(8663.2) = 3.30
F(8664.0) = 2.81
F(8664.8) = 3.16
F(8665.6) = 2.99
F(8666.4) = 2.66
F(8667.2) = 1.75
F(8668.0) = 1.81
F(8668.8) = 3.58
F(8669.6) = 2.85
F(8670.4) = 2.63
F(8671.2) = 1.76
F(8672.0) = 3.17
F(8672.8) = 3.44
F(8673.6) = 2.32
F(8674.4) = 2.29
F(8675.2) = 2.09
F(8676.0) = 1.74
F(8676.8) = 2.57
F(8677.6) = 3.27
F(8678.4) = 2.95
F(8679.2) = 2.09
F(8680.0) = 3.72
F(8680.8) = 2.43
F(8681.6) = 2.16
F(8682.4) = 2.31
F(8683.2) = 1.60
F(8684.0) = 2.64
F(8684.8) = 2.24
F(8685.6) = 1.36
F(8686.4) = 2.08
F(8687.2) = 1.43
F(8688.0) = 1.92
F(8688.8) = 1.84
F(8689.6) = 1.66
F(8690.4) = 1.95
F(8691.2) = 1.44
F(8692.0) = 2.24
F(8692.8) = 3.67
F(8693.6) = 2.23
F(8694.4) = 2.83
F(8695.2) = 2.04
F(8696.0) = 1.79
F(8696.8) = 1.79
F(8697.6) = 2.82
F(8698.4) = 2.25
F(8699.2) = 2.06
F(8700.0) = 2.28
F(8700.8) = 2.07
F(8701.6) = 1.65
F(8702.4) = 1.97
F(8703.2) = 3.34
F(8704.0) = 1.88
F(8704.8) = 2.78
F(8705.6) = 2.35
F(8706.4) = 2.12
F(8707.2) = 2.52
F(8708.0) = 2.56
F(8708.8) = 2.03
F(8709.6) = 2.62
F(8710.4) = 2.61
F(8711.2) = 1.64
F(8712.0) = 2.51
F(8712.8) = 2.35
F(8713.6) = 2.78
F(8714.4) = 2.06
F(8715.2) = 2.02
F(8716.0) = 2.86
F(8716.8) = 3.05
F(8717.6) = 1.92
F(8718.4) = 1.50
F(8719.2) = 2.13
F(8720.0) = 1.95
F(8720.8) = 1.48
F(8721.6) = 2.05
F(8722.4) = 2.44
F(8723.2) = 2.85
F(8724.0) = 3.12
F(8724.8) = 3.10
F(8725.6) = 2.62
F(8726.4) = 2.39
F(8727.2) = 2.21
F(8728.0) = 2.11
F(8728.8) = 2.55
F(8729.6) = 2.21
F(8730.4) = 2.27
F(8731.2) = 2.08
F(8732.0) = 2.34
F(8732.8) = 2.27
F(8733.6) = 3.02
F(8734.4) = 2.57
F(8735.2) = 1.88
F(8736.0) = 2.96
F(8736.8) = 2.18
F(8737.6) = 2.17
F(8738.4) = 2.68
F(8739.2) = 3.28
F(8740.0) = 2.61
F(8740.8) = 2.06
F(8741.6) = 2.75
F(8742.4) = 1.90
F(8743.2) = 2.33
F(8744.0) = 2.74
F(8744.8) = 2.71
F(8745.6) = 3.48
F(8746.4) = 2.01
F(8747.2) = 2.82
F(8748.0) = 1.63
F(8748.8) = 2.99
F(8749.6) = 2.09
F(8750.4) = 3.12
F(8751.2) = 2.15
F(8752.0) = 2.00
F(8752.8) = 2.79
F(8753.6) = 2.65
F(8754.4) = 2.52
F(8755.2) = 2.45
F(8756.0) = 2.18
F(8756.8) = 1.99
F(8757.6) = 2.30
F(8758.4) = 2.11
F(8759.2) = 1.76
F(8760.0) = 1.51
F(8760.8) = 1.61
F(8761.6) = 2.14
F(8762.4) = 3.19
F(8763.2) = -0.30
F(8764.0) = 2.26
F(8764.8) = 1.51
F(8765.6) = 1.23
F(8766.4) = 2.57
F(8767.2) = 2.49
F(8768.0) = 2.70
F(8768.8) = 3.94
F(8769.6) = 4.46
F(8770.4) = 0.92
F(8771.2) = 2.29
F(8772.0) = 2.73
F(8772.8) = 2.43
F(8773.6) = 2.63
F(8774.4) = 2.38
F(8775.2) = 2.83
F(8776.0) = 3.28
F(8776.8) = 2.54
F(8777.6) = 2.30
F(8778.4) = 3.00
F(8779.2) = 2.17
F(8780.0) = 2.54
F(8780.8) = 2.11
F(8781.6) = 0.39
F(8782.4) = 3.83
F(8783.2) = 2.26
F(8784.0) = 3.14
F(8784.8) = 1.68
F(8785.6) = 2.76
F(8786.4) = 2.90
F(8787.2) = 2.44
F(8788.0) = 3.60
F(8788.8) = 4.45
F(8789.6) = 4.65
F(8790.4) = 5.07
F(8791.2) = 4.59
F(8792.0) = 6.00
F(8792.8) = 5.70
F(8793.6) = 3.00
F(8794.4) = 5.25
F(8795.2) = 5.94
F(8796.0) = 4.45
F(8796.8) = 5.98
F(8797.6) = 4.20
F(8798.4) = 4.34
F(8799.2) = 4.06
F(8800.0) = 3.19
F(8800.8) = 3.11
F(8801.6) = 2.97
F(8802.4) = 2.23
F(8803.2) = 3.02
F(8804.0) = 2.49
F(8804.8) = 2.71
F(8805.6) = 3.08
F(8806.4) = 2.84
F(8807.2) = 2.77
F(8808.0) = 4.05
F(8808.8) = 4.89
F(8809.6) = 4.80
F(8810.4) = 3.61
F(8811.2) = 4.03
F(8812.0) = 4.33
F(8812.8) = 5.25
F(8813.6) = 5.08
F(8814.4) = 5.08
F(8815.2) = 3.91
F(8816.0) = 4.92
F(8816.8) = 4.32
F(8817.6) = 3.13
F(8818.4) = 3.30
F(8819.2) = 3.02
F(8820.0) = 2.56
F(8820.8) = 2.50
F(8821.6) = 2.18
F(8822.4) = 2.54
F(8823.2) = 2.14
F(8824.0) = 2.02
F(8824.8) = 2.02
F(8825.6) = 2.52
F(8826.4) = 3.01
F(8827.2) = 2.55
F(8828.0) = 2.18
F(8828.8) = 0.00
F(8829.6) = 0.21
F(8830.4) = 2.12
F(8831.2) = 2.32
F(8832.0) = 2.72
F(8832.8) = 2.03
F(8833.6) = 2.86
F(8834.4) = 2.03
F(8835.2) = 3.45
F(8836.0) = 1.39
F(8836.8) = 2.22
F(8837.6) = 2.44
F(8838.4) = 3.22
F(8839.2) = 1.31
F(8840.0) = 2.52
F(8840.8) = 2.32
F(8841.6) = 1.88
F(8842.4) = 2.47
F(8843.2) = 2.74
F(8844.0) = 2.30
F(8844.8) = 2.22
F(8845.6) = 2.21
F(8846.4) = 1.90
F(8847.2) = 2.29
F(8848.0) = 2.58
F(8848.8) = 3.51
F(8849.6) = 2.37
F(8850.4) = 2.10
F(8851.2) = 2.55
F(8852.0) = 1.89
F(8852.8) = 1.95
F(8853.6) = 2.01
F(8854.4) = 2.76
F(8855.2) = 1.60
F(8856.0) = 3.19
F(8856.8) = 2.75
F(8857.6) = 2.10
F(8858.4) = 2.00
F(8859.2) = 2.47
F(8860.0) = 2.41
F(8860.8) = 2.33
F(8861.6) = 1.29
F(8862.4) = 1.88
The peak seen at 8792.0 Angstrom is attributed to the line [S II] 6716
